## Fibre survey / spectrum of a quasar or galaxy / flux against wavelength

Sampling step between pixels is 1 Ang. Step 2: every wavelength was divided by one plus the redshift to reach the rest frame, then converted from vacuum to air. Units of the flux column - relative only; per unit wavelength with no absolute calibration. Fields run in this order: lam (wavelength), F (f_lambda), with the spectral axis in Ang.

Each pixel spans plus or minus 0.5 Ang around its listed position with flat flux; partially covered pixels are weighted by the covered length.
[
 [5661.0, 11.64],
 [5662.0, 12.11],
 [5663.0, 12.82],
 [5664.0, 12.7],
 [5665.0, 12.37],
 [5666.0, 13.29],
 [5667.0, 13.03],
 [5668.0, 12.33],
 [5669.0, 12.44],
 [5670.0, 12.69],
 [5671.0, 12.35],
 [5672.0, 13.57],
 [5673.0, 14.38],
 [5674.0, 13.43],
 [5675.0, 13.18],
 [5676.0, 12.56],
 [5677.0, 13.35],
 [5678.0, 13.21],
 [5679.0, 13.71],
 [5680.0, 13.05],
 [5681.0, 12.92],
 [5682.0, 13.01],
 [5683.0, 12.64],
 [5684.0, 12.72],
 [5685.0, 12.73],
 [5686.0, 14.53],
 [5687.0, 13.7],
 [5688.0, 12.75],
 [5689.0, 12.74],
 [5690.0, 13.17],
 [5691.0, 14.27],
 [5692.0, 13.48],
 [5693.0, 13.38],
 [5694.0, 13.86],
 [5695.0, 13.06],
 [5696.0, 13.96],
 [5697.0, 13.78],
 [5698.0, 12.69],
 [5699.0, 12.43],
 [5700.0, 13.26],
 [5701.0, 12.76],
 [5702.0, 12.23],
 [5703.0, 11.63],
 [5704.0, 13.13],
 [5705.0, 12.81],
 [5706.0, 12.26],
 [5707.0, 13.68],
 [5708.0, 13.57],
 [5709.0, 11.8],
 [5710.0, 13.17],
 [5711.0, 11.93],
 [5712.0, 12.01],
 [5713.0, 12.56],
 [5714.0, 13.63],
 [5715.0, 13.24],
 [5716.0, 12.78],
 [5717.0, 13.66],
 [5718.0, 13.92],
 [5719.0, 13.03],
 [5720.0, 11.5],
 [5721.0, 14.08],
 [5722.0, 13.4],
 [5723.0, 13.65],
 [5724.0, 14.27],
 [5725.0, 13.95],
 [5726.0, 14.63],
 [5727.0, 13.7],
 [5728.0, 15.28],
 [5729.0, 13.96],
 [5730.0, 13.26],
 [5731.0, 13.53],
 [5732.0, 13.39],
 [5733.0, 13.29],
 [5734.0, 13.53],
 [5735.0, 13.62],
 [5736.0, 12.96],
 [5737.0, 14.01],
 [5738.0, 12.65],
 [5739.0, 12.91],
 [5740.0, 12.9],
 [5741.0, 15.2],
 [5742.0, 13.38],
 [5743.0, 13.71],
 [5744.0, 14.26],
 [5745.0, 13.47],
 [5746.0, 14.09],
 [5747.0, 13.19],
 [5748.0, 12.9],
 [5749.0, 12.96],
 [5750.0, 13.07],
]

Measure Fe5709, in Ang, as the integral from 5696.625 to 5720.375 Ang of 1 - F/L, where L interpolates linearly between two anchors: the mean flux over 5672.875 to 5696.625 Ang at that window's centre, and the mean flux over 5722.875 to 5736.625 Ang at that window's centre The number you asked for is 1.3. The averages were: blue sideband 13.3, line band 12.8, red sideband 13.8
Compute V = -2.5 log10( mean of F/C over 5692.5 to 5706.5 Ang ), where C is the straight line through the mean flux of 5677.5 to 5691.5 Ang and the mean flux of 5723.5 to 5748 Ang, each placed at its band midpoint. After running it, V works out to 0.03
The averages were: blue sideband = 13.2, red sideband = 13.7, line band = 12.9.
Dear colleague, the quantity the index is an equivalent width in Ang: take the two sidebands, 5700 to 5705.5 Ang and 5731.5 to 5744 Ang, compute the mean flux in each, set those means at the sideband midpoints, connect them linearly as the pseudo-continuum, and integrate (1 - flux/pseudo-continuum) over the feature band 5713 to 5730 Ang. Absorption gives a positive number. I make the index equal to -0.72 Ang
